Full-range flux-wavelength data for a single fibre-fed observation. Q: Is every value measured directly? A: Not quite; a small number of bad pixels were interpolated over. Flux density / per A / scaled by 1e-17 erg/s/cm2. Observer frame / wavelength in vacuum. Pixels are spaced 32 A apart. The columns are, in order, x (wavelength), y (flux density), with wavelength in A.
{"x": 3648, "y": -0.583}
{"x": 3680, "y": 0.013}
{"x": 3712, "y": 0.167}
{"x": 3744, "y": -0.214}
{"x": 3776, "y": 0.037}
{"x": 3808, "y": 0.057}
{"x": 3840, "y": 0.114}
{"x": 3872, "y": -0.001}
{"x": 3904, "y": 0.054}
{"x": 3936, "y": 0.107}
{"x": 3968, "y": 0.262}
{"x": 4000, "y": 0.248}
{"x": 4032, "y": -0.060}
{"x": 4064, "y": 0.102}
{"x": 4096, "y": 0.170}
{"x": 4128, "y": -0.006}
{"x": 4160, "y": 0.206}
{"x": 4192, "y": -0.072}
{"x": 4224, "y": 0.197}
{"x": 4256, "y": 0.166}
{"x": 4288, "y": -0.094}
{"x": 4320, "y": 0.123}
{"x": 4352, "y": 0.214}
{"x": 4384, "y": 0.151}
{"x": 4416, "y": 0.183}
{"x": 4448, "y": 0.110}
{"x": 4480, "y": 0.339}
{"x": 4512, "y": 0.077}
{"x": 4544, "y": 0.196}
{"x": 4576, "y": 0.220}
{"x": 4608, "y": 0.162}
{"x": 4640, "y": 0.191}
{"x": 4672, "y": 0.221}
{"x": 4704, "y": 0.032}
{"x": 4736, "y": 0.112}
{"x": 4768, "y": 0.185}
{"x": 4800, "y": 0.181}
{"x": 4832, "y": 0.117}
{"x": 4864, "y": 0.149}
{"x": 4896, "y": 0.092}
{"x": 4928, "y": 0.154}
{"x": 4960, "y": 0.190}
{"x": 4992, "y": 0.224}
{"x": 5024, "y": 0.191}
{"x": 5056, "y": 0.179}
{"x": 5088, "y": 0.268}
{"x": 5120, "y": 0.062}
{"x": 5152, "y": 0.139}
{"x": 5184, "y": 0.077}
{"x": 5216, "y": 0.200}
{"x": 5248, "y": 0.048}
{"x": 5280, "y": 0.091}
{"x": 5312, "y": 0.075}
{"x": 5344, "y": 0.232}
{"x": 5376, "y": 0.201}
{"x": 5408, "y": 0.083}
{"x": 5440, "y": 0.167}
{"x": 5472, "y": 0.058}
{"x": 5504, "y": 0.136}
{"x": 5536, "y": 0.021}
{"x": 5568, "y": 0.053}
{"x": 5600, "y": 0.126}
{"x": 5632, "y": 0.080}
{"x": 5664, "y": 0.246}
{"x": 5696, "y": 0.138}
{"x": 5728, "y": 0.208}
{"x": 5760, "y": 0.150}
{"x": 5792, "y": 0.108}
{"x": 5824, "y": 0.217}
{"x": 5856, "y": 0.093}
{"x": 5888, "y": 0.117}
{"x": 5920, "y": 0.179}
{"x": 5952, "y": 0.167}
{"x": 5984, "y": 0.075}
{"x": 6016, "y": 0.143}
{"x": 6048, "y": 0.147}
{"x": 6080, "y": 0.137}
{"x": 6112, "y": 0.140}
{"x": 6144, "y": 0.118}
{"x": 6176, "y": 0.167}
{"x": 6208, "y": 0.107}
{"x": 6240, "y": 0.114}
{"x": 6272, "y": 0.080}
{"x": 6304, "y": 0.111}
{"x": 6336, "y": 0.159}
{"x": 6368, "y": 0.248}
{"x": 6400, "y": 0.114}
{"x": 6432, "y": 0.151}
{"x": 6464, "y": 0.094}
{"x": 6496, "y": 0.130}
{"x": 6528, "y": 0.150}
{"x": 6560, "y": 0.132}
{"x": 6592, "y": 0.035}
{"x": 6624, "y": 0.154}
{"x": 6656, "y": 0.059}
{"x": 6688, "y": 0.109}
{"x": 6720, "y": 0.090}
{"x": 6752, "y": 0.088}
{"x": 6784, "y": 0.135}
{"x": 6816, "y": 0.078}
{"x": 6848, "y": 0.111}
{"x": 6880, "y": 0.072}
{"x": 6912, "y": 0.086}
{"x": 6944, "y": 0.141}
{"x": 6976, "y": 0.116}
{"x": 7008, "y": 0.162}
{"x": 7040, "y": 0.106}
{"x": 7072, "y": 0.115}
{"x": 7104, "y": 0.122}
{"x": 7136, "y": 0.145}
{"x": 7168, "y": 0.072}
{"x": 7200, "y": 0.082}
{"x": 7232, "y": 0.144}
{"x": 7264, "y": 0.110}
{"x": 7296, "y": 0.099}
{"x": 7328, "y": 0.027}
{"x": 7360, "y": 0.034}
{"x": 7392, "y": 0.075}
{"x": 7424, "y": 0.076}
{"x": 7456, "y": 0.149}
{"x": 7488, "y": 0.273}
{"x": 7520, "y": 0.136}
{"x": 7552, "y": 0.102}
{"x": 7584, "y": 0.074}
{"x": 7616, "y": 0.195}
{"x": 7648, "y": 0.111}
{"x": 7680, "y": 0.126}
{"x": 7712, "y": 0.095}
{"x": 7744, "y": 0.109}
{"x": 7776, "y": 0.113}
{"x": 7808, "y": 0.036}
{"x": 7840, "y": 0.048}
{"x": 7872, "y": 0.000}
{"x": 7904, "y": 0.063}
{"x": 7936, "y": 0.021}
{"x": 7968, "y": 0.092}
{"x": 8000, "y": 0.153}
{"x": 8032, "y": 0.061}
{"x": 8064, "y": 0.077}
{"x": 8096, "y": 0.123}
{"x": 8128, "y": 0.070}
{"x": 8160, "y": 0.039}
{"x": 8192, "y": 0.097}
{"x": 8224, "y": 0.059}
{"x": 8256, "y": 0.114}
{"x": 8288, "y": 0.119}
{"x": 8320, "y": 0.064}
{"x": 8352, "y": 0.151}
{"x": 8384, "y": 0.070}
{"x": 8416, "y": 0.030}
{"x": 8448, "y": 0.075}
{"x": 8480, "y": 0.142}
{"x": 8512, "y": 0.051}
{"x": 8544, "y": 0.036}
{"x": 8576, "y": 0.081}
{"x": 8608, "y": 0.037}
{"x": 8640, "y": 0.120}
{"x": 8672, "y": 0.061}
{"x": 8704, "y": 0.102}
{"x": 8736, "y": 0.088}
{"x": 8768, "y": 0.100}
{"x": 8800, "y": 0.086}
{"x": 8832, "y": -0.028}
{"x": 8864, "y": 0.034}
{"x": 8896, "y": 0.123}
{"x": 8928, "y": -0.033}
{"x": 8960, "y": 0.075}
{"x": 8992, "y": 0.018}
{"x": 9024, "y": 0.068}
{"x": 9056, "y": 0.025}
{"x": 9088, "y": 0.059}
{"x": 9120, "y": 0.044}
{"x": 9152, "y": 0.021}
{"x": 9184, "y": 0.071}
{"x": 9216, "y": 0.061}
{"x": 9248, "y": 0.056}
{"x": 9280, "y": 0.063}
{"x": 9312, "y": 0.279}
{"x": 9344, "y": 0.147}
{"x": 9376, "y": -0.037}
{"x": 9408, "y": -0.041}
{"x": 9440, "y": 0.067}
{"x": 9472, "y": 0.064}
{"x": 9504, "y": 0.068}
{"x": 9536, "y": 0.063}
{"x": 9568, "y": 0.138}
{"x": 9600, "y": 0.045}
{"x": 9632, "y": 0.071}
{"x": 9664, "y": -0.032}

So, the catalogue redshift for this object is 0.142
